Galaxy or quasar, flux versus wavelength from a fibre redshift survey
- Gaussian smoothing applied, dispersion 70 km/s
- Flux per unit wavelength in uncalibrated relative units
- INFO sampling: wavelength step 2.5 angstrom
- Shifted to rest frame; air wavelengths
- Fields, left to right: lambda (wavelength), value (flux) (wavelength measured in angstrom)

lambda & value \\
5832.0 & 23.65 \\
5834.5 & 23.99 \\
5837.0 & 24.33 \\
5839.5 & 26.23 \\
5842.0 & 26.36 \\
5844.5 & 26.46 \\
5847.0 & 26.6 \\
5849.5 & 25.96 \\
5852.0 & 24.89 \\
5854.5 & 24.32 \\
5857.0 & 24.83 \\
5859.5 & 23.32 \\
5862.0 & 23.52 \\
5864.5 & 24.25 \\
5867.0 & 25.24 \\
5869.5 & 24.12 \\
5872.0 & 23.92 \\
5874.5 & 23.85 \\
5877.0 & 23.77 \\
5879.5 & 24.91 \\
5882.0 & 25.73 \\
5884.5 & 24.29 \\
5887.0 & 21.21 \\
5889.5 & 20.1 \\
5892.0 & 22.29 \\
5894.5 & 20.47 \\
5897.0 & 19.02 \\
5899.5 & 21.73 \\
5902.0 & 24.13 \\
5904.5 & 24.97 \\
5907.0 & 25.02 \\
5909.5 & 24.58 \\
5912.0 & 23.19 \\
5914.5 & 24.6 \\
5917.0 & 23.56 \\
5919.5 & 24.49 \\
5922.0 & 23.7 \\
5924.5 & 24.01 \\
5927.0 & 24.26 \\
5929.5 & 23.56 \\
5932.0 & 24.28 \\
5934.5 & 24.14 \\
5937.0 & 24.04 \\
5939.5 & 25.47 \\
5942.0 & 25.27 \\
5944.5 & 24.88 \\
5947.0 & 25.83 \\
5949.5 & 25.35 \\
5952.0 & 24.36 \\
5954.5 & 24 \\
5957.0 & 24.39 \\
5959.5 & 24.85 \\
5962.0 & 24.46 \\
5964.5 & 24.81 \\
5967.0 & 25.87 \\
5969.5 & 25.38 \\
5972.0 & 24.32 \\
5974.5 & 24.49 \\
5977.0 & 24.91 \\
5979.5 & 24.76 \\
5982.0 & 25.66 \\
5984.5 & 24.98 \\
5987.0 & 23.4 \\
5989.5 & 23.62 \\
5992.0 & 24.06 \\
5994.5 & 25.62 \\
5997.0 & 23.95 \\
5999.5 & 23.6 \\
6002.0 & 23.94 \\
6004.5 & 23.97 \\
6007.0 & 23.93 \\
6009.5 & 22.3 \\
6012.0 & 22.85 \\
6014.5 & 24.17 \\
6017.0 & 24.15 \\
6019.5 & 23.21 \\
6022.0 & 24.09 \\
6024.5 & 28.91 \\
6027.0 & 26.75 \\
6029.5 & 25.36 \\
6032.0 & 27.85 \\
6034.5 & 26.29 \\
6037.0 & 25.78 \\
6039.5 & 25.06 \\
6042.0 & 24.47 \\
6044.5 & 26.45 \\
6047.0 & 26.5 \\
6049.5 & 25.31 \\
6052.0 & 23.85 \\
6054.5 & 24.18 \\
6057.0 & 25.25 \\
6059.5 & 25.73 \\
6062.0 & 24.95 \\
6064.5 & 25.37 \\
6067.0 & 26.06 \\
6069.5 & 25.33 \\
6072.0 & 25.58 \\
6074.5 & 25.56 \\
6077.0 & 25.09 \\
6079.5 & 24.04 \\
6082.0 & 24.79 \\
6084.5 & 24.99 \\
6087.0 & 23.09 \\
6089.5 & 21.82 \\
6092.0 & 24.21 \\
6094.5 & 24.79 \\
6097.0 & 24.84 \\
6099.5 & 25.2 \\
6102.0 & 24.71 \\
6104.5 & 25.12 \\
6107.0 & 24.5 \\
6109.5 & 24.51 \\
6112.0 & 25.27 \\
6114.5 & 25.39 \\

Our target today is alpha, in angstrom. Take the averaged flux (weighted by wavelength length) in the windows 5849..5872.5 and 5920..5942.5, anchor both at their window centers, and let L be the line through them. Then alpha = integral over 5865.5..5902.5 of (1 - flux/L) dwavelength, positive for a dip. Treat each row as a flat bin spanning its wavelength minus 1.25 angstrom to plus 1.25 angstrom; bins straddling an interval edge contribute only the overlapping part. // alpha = 2.1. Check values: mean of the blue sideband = 24.4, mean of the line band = 23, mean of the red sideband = 24.3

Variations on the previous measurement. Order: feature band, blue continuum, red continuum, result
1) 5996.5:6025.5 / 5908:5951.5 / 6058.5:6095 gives 0.66 angstrom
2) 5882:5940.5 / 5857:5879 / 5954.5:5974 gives 2.42 angstrom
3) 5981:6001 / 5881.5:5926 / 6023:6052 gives 0.59 angstrom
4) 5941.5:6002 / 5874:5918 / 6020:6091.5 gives -1.29 angstrom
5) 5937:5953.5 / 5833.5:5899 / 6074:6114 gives -0.63 angstrom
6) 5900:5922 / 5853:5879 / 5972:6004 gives 0.04 angstrom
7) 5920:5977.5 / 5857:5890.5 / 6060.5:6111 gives -1.22 angstrom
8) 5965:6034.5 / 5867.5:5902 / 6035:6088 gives -1.05 angstrom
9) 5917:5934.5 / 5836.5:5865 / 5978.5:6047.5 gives 0.68 angstrom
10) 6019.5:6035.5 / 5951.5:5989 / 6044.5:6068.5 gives -0.75 angstrom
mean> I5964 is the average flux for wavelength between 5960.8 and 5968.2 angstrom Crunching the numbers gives 25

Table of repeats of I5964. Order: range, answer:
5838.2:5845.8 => 26.3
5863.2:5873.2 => 24.4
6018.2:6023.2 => 23.7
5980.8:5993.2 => 24.3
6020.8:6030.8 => 26.3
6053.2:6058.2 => 24.7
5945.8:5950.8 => 25.6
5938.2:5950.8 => 25.4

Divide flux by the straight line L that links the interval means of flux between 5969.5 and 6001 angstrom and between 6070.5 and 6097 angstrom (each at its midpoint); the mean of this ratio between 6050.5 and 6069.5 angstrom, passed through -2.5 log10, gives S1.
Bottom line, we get -0.03 mag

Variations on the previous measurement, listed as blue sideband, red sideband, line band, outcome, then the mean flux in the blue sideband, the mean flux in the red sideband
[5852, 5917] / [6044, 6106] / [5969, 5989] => -0.021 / 23.5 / 24.9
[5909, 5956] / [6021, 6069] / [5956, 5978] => -0.002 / 24.4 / 25.7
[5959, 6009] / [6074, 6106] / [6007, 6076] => -0.032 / 24.5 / 24.5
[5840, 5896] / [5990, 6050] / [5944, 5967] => -0.011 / 24.1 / 24.9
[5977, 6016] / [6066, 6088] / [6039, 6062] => -0.023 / 24.1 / 25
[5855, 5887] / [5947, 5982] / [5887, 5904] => 0.138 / 24.2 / 24.8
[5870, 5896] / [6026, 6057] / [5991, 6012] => 0.050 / 23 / 25.6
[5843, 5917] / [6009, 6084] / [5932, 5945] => -0.017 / 23.8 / 25.2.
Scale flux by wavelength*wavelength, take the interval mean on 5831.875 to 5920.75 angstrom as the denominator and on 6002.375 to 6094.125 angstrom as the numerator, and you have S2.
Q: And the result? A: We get 1.1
